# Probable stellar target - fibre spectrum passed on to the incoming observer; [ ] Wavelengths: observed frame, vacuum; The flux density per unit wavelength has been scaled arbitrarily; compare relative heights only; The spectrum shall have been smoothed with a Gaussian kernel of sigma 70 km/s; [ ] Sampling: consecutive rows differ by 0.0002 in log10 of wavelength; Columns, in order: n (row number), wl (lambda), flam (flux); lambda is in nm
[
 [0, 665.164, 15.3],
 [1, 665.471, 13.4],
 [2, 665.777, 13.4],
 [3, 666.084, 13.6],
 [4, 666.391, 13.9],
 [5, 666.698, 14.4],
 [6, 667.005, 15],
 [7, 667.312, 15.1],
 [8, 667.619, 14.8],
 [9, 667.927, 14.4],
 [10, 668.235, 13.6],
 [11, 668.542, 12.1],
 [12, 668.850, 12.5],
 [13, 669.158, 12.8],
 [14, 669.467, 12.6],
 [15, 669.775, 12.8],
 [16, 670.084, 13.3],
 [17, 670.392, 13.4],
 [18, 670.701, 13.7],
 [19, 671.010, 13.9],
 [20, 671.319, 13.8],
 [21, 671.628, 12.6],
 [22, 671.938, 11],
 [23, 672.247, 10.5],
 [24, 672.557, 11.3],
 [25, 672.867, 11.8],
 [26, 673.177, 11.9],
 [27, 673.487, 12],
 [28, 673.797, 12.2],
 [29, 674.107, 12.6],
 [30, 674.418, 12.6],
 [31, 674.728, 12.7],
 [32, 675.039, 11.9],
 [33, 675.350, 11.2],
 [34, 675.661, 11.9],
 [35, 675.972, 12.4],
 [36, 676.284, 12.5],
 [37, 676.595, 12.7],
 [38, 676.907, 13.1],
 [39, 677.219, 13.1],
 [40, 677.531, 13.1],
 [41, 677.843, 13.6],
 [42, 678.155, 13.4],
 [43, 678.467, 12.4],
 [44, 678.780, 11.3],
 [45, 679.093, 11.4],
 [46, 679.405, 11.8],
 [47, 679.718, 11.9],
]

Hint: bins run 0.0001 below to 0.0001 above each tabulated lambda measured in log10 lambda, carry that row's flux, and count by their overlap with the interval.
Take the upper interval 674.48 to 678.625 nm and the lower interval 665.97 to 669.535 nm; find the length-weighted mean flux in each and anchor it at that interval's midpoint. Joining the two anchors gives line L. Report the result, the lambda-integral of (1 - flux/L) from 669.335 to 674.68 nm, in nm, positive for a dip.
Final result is 0.30 nm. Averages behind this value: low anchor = 13.8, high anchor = 12.6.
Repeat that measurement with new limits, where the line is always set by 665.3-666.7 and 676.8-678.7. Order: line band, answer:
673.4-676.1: 0.21 nm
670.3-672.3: 0.09 nm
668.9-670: 0.06 nm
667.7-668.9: 0.02 nm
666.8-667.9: -0.10 nm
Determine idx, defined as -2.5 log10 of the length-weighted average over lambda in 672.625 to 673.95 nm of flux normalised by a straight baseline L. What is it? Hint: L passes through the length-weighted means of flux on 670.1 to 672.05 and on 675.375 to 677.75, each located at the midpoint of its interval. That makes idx 0.09 mag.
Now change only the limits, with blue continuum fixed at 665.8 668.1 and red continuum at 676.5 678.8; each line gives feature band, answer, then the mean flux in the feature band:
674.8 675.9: 0.13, 11.8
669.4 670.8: 0.06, 13.2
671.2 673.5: 0.16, 11.8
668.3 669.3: 0.13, 12.6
